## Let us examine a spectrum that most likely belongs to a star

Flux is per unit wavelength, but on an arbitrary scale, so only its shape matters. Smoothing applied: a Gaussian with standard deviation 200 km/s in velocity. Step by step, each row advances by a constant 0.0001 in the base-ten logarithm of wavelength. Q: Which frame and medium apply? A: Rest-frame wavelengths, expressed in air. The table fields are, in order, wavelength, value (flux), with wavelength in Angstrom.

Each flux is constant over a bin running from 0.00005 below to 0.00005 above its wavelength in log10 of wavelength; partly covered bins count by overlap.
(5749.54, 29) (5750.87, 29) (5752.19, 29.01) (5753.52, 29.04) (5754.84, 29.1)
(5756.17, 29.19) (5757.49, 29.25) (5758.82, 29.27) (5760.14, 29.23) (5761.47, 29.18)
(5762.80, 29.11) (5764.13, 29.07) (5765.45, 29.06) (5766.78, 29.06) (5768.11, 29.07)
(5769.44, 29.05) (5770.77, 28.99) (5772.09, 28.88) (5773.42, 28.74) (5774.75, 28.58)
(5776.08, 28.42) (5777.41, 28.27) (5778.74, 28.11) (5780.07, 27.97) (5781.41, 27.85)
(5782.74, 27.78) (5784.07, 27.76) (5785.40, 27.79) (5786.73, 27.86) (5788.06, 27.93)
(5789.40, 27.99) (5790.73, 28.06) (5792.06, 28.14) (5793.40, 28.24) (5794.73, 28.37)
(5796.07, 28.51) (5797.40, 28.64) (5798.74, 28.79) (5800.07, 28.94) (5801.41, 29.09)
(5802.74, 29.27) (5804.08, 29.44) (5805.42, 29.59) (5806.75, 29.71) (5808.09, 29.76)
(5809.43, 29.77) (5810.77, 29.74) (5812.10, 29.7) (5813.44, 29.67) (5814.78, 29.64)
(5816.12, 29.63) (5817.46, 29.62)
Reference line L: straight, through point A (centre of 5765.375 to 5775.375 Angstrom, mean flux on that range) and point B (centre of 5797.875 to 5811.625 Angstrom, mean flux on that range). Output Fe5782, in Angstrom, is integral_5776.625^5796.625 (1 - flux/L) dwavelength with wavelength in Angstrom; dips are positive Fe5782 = 0.76 Angstrom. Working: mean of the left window 28.9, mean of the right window 29.4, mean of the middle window 28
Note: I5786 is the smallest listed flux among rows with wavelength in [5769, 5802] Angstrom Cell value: 27.76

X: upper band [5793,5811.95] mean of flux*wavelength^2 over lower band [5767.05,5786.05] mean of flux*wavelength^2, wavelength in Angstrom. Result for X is 1.0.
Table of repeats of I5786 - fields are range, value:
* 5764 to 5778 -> 28.27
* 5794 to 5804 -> 28.37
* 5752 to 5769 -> 29.01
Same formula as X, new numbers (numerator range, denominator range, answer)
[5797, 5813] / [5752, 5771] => 1.03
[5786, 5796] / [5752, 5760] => 0.98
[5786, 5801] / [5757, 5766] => 0.98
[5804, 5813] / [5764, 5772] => 1.04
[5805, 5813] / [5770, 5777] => 1.05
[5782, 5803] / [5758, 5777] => 0.99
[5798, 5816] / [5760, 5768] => 1.03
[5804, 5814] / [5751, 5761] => 1.04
